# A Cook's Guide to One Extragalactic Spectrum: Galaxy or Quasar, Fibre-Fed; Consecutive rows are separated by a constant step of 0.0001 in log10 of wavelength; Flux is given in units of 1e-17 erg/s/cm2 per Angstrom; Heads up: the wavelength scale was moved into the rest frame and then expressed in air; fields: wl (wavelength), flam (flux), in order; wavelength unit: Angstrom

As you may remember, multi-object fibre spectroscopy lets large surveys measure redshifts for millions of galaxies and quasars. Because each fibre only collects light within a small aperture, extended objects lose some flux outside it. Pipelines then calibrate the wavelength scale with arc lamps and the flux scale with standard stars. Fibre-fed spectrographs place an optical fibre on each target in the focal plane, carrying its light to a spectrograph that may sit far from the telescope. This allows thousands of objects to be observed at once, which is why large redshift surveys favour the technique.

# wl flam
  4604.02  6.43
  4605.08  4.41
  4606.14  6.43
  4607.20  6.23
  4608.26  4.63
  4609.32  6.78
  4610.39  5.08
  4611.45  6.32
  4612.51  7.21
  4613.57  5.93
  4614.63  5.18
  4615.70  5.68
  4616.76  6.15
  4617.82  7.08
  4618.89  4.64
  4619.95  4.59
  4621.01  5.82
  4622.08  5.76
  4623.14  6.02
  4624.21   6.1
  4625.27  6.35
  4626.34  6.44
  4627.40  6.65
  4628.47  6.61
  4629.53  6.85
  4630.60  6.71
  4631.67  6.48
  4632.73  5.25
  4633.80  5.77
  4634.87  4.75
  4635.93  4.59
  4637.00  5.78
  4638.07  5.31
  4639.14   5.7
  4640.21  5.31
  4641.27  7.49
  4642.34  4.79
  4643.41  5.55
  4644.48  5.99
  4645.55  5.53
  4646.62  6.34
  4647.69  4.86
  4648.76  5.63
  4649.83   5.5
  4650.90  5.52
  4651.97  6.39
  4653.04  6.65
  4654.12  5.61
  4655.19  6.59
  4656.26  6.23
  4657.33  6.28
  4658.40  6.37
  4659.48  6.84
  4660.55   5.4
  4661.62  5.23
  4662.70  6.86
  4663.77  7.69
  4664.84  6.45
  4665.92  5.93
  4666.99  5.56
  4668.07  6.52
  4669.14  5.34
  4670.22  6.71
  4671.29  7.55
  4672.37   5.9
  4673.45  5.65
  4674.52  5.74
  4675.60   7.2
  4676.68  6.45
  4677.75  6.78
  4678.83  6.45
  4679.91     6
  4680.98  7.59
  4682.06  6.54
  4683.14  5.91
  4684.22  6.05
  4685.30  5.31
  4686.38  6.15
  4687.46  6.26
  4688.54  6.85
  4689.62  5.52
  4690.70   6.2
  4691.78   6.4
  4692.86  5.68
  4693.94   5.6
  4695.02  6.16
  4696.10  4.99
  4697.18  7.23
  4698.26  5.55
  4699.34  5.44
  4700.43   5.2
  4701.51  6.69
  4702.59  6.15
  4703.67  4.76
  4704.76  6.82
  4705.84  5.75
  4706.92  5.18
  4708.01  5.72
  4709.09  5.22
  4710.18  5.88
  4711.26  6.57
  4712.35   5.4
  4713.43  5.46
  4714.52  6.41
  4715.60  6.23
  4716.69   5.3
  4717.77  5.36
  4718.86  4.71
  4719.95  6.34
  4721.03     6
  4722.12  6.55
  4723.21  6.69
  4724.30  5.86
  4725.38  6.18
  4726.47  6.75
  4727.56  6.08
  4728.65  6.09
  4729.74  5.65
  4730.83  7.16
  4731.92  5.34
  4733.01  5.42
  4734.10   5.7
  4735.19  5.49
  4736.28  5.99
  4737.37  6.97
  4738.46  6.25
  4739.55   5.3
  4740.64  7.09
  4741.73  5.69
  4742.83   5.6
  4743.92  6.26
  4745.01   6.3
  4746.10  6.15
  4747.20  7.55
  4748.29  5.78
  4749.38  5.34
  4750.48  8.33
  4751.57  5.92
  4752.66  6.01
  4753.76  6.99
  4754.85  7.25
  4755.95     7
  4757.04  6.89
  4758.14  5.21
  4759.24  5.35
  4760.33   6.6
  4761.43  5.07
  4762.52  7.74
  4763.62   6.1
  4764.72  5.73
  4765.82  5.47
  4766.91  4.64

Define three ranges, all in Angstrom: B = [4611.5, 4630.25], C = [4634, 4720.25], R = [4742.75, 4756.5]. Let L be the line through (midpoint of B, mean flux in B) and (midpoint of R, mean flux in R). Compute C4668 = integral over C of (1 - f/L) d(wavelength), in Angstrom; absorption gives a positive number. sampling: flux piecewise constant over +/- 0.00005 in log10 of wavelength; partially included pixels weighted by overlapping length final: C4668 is 4.22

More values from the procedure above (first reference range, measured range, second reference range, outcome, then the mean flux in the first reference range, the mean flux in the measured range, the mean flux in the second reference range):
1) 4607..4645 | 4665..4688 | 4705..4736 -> -1.5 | 5.87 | 6.27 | 5.89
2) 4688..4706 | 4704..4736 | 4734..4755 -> 1.1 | 5.95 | 5.9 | 6.3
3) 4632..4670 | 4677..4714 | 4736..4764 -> 0.6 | 5.89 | 5.99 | 6.34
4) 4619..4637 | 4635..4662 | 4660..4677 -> 1.2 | 5.89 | 5.81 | 6.26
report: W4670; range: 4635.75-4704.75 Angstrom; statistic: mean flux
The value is 6.05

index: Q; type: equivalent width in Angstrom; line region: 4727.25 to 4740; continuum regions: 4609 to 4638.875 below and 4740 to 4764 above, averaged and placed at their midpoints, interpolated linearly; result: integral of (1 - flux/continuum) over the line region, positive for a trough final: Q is 0.7 Angstrom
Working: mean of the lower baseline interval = 5.91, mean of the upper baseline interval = 6.37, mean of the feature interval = 5.96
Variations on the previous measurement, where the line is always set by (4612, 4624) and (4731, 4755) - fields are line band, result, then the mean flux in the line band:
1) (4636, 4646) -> 0.4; 5.66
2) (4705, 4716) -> 0.6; 5.81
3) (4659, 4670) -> -0.4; 6.19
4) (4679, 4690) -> -0.4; 6.23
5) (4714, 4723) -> 0.4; 5.89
